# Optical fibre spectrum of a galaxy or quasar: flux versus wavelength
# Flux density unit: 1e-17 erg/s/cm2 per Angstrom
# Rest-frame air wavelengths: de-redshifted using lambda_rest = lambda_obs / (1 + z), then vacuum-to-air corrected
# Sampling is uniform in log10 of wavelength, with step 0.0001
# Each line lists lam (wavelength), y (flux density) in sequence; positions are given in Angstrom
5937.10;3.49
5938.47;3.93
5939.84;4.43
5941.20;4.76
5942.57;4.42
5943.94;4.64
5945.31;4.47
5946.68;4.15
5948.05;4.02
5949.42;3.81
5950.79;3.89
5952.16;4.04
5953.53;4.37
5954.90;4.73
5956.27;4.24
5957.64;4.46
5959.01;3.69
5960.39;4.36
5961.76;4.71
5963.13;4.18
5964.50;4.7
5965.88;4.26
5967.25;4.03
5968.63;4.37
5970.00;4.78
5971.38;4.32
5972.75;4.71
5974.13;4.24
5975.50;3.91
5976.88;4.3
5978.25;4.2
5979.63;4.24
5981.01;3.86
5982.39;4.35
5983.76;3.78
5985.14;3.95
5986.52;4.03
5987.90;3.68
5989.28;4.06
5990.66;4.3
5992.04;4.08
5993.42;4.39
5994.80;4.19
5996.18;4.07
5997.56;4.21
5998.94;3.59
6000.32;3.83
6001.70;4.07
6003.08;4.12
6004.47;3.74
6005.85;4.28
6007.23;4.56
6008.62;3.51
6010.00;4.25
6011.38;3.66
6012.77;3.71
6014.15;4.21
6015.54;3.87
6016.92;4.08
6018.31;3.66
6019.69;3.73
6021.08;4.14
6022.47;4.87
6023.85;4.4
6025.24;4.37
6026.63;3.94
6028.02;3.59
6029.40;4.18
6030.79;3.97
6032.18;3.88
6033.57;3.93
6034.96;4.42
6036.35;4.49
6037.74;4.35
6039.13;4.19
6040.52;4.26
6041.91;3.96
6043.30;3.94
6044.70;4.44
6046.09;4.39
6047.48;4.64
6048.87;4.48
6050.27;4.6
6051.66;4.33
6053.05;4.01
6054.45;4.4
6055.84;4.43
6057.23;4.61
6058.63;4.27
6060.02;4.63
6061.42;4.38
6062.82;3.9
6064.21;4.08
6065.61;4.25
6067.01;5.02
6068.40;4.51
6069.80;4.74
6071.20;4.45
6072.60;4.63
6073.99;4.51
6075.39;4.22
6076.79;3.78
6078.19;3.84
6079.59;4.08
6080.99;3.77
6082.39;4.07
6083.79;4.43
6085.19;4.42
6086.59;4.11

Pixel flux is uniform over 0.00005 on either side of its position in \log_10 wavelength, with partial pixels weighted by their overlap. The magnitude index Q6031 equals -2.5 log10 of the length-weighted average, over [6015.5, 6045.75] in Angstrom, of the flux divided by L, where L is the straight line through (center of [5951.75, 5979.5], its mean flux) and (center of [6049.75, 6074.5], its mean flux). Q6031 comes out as 0.07 mag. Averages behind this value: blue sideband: 4.33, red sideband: 4.43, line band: 4.13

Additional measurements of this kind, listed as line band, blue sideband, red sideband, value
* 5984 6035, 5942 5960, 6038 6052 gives 0.066 mag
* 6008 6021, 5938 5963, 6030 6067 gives 0.112 mag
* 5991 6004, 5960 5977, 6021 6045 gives 0.059 mag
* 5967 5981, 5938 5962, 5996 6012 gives -0.037 mag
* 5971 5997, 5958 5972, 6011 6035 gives 0.026 mag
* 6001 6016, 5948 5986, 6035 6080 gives 0.075 mag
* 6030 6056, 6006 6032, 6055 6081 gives -0.020 mag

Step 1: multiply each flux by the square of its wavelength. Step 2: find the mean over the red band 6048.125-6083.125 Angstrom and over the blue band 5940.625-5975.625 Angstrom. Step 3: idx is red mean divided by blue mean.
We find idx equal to 1.04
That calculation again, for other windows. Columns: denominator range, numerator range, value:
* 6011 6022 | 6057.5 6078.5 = 1.14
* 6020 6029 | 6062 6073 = 1.07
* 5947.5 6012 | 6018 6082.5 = 1.05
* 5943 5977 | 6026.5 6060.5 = 1.02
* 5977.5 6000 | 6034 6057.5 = 1.09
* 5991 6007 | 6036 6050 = 1.08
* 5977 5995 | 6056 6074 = 1.12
